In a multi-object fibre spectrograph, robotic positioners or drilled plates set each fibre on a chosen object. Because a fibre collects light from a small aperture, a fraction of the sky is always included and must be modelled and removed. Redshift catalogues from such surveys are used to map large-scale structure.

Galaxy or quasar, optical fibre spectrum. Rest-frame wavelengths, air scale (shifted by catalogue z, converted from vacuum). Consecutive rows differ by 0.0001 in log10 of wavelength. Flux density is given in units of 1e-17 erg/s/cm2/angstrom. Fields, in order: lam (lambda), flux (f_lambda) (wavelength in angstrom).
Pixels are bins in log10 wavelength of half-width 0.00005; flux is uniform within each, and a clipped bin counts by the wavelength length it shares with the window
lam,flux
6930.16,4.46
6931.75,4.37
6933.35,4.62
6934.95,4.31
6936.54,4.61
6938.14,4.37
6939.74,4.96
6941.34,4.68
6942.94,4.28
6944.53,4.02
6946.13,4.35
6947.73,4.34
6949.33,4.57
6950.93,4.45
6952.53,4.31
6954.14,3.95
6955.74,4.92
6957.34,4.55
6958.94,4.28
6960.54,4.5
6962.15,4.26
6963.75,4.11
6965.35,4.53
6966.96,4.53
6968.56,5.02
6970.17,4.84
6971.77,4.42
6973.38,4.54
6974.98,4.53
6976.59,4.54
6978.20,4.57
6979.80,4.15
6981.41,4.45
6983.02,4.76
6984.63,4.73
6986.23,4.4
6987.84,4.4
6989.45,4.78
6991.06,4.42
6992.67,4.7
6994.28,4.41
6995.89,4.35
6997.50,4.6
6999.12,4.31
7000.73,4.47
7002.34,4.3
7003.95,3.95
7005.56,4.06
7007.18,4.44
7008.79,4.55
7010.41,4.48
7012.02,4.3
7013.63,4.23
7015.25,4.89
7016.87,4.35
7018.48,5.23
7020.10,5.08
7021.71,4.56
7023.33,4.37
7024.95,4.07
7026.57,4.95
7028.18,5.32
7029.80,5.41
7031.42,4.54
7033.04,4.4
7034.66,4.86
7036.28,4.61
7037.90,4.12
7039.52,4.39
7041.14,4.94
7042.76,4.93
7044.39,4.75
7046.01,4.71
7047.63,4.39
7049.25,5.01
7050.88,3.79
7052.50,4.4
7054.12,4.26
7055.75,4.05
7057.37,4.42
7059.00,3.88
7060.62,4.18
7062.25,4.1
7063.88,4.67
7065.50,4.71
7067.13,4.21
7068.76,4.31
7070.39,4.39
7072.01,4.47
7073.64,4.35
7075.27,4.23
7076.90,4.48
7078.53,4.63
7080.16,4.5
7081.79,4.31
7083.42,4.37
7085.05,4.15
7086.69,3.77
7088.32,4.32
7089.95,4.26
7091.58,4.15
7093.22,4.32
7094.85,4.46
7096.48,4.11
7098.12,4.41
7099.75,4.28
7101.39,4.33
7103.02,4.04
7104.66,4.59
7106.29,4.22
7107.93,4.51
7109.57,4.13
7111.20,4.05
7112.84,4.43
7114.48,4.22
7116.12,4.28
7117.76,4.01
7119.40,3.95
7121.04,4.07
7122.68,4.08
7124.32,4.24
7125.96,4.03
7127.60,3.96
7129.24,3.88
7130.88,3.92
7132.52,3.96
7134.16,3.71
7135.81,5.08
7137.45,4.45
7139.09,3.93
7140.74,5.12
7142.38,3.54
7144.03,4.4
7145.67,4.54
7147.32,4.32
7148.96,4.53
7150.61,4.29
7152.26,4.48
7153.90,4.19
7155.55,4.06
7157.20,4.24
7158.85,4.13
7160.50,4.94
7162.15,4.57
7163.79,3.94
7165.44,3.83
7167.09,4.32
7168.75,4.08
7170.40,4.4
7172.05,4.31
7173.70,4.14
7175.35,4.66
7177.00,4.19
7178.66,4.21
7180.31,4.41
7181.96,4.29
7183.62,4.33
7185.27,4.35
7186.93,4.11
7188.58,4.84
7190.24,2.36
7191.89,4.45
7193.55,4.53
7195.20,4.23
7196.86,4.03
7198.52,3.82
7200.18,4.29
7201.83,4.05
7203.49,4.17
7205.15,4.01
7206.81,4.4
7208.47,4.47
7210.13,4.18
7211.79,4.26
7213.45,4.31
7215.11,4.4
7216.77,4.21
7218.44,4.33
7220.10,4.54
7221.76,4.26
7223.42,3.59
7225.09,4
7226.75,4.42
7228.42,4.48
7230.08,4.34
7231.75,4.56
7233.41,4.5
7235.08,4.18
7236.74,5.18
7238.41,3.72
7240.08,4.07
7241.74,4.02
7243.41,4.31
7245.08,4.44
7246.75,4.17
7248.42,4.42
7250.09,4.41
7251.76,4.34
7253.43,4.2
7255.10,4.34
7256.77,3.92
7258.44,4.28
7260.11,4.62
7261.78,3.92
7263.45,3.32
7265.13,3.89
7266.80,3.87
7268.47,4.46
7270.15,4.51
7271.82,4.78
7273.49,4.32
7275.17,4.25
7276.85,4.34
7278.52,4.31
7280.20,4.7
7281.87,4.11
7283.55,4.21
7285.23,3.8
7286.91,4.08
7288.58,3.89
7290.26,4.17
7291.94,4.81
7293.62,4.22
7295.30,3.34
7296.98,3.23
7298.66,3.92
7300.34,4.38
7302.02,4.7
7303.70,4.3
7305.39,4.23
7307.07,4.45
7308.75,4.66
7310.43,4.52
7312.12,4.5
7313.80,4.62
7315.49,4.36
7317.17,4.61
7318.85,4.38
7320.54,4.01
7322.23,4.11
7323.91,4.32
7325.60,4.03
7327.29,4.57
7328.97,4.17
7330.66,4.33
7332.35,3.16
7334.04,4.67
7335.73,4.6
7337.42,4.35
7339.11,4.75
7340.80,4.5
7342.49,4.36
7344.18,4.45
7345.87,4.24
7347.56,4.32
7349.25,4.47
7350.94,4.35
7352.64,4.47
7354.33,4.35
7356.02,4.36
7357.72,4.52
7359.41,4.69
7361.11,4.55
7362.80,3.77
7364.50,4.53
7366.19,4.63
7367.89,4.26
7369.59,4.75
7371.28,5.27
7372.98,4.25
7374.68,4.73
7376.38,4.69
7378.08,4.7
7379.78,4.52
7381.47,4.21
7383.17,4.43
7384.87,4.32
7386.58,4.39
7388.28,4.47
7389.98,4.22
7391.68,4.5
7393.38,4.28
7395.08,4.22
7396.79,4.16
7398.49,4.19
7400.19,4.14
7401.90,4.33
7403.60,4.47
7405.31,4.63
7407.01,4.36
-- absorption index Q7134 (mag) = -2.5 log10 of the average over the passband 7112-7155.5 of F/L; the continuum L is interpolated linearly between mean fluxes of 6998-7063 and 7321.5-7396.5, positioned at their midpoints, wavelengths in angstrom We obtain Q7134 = 0.06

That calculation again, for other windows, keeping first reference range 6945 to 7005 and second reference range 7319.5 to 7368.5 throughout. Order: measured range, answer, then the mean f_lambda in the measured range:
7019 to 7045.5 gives -0.06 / 4.71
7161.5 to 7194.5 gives 0.05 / 4.22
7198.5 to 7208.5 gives 0.05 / 4.18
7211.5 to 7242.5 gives 0.02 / 4.28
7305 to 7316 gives -0.03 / 4.49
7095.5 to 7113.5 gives 0.03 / 4.28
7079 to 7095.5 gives 0.04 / 4.27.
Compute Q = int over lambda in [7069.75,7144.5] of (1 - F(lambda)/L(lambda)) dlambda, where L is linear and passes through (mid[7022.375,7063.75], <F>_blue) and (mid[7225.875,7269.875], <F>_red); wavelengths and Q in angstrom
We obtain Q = 3.2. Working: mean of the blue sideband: 4.52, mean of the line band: 4.24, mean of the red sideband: 4.25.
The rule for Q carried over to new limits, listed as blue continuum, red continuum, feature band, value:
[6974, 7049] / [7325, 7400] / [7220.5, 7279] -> 2.7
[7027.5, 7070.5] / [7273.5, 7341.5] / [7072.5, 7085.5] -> 0.3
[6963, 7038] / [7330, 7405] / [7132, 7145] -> 0.6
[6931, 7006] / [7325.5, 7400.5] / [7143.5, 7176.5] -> 0.9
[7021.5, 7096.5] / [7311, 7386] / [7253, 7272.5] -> 1.1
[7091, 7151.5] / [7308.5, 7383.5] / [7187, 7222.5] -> 0.9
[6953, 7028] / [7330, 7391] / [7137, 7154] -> 0.5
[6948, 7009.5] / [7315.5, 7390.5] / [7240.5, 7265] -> 1.3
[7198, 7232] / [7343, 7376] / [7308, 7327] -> 0.1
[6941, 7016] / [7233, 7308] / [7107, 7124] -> 0.6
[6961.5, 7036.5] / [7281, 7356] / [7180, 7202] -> 1.2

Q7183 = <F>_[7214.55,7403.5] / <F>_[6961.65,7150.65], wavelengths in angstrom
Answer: 1.0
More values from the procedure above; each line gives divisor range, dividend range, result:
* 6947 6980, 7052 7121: 0.96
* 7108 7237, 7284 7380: 1.03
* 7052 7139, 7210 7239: 1.01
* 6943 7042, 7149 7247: 0.94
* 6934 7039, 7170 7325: 0.94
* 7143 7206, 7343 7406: 1.05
